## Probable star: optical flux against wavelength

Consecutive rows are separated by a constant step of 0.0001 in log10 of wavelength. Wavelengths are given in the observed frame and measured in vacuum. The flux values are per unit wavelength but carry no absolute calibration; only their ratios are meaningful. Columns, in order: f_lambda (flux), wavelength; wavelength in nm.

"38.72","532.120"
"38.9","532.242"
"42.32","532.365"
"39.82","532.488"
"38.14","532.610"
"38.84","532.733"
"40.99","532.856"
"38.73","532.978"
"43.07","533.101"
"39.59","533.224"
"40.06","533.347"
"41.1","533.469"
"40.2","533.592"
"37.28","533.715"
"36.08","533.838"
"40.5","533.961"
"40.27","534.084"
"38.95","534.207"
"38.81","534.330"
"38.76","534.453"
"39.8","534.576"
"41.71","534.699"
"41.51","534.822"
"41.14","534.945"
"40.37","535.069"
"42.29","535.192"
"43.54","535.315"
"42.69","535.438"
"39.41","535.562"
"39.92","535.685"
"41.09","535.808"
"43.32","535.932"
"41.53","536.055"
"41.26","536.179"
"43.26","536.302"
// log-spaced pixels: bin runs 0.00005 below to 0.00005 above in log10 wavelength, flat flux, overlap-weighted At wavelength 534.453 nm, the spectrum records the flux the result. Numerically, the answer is 38.76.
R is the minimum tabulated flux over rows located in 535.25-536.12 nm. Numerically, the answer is 39.41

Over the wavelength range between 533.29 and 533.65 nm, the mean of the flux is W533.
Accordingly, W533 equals 40.5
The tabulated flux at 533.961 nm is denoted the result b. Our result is 40.5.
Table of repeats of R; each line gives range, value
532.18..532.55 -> 38.9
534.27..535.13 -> 38.76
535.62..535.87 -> 39.92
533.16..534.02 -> 36.08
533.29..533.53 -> 40.06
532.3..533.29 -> 38.14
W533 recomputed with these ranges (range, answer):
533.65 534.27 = 38.6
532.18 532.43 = 40.5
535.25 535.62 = 41.9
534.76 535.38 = 41.8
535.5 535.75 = 39.7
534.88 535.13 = 40.7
